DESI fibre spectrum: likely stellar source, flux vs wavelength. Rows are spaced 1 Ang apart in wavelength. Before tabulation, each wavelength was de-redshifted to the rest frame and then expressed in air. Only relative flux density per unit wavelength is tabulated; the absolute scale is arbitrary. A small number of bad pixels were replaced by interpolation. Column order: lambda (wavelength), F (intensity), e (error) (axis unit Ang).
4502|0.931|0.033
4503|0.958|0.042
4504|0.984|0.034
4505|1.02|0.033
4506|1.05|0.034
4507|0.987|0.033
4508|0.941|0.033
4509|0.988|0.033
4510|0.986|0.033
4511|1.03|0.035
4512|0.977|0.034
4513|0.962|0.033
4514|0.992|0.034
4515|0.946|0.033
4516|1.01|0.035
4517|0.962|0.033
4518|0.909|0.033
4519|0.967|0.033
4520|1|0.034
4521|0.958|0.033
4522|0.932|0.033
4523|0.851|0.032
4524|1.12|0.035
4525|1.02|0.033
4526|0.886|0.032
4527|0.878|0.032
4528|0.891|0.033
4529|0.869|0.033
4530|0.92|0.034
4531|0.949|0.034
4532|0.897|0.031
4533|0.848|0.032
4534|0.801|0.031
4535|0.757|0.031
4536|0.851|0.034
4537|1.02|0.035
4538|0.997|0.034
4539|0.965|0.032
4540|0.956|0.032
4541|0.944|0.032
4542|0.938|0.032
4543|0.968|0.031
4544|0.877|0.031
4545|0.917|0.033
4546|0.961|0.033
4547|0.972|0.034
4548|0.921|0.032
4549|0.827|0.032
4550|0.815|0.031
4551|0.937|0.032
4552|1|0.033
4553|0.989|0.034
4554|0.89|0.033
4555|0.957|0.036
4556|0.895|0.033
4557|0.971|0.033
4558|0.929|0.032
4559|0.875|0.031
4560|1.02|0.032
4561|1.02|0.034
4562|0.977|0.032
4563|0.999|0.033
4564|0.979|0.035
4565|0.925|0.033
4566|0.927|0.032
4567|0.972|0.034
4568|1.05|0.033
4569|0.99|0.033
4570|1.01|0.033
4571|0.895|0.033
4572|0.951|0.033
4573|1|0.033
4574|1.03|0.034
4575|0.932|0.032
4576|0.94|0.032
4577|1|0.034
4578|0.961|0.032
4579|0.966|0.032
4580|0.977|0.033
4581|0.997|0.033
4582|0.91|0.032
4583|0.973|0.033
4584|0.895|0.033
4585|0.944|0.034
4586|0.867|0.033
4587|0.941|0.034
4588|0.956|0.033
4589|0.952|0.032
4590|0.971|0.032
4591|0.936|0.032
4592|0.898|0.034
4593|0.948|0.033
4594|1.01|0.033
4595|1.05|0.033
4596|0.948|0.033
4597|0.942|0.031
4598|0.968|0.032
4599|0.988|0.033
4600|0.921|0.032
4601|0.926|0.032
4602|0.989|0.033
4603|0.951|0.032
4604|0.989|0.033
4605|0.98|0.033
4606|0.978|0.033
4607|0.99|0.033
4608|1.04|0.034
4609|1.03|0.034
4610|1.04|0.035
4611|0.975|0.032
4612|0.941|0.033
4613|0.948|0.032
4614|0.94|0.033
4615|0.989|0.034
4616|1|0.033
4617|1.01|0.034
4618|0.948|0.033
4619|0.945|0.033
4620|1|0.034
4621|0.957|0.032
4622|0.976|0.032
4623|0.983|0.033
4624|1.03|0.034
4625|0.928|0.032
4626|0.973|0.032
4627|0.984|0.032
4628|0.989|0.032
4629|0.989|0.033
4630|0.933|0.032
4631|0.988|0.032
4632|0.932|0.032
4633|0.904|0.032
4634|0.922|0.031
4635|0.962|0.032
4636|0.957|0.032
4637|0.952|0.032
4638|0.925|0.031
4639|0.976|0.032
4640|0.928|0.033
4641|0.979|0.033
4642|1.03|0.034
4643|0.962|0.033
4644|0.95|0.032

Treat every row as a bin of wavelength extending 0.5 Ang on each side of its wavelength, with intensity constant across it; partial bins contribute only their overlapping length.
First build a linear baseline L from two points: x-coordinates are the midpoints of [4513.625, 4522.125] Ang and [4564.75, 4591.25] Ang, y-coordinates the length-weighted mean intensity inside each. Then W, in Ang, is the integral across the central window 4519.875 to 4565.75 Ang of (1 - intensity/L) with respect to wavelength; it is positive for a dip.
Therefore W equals 1.48 Ang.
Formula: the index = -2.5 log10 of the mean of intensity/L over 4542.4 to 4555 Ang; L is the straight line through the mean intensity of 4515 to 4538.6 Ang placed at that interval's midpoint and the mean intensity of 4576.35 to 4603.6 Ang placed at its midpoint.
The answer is 0.01 mag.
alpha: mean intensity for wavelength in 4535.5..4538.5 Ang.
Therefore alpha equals 0.956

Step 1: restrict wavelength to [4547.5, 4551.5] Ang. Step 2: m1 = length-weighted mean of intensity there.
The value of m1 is 0.875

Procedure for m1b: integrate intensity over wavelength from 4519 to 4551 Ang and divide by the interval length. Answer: 0.921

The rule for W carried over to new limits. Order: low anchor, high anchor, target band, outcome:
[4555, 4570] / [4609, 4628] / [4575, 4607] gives 0.5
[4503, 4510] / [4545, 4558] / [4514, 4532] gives 0.4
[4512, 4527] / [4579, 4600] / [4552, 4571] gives -0.1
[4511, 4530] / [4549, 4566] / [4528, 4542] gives 0.6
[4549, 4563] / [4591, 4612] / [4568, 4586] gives -0.1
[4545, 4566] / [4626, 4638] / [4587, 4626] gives -0.9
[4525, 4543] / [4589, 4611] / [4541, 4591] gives -0.5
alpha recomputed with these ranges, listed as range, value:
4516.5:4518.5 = 0.935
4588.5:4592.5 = 0.939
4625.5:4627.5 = 0.978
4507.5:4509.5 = 0.964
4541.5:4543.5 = 0.953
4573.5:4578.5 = 0.973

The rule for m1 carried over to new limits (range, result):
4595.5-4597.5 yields 0.945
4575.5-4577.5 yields 0.97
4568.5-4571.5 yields 0.965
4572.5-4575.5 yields 0.987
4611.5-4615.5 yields 0.954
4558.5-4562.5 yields 0.973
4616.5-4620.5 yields 0.976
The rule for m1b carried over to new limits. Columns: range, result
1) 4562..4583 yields 0.971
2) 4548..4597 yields 0.954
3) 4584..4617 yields 0.967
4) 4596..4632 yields 0.975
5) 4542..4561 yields 0.932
